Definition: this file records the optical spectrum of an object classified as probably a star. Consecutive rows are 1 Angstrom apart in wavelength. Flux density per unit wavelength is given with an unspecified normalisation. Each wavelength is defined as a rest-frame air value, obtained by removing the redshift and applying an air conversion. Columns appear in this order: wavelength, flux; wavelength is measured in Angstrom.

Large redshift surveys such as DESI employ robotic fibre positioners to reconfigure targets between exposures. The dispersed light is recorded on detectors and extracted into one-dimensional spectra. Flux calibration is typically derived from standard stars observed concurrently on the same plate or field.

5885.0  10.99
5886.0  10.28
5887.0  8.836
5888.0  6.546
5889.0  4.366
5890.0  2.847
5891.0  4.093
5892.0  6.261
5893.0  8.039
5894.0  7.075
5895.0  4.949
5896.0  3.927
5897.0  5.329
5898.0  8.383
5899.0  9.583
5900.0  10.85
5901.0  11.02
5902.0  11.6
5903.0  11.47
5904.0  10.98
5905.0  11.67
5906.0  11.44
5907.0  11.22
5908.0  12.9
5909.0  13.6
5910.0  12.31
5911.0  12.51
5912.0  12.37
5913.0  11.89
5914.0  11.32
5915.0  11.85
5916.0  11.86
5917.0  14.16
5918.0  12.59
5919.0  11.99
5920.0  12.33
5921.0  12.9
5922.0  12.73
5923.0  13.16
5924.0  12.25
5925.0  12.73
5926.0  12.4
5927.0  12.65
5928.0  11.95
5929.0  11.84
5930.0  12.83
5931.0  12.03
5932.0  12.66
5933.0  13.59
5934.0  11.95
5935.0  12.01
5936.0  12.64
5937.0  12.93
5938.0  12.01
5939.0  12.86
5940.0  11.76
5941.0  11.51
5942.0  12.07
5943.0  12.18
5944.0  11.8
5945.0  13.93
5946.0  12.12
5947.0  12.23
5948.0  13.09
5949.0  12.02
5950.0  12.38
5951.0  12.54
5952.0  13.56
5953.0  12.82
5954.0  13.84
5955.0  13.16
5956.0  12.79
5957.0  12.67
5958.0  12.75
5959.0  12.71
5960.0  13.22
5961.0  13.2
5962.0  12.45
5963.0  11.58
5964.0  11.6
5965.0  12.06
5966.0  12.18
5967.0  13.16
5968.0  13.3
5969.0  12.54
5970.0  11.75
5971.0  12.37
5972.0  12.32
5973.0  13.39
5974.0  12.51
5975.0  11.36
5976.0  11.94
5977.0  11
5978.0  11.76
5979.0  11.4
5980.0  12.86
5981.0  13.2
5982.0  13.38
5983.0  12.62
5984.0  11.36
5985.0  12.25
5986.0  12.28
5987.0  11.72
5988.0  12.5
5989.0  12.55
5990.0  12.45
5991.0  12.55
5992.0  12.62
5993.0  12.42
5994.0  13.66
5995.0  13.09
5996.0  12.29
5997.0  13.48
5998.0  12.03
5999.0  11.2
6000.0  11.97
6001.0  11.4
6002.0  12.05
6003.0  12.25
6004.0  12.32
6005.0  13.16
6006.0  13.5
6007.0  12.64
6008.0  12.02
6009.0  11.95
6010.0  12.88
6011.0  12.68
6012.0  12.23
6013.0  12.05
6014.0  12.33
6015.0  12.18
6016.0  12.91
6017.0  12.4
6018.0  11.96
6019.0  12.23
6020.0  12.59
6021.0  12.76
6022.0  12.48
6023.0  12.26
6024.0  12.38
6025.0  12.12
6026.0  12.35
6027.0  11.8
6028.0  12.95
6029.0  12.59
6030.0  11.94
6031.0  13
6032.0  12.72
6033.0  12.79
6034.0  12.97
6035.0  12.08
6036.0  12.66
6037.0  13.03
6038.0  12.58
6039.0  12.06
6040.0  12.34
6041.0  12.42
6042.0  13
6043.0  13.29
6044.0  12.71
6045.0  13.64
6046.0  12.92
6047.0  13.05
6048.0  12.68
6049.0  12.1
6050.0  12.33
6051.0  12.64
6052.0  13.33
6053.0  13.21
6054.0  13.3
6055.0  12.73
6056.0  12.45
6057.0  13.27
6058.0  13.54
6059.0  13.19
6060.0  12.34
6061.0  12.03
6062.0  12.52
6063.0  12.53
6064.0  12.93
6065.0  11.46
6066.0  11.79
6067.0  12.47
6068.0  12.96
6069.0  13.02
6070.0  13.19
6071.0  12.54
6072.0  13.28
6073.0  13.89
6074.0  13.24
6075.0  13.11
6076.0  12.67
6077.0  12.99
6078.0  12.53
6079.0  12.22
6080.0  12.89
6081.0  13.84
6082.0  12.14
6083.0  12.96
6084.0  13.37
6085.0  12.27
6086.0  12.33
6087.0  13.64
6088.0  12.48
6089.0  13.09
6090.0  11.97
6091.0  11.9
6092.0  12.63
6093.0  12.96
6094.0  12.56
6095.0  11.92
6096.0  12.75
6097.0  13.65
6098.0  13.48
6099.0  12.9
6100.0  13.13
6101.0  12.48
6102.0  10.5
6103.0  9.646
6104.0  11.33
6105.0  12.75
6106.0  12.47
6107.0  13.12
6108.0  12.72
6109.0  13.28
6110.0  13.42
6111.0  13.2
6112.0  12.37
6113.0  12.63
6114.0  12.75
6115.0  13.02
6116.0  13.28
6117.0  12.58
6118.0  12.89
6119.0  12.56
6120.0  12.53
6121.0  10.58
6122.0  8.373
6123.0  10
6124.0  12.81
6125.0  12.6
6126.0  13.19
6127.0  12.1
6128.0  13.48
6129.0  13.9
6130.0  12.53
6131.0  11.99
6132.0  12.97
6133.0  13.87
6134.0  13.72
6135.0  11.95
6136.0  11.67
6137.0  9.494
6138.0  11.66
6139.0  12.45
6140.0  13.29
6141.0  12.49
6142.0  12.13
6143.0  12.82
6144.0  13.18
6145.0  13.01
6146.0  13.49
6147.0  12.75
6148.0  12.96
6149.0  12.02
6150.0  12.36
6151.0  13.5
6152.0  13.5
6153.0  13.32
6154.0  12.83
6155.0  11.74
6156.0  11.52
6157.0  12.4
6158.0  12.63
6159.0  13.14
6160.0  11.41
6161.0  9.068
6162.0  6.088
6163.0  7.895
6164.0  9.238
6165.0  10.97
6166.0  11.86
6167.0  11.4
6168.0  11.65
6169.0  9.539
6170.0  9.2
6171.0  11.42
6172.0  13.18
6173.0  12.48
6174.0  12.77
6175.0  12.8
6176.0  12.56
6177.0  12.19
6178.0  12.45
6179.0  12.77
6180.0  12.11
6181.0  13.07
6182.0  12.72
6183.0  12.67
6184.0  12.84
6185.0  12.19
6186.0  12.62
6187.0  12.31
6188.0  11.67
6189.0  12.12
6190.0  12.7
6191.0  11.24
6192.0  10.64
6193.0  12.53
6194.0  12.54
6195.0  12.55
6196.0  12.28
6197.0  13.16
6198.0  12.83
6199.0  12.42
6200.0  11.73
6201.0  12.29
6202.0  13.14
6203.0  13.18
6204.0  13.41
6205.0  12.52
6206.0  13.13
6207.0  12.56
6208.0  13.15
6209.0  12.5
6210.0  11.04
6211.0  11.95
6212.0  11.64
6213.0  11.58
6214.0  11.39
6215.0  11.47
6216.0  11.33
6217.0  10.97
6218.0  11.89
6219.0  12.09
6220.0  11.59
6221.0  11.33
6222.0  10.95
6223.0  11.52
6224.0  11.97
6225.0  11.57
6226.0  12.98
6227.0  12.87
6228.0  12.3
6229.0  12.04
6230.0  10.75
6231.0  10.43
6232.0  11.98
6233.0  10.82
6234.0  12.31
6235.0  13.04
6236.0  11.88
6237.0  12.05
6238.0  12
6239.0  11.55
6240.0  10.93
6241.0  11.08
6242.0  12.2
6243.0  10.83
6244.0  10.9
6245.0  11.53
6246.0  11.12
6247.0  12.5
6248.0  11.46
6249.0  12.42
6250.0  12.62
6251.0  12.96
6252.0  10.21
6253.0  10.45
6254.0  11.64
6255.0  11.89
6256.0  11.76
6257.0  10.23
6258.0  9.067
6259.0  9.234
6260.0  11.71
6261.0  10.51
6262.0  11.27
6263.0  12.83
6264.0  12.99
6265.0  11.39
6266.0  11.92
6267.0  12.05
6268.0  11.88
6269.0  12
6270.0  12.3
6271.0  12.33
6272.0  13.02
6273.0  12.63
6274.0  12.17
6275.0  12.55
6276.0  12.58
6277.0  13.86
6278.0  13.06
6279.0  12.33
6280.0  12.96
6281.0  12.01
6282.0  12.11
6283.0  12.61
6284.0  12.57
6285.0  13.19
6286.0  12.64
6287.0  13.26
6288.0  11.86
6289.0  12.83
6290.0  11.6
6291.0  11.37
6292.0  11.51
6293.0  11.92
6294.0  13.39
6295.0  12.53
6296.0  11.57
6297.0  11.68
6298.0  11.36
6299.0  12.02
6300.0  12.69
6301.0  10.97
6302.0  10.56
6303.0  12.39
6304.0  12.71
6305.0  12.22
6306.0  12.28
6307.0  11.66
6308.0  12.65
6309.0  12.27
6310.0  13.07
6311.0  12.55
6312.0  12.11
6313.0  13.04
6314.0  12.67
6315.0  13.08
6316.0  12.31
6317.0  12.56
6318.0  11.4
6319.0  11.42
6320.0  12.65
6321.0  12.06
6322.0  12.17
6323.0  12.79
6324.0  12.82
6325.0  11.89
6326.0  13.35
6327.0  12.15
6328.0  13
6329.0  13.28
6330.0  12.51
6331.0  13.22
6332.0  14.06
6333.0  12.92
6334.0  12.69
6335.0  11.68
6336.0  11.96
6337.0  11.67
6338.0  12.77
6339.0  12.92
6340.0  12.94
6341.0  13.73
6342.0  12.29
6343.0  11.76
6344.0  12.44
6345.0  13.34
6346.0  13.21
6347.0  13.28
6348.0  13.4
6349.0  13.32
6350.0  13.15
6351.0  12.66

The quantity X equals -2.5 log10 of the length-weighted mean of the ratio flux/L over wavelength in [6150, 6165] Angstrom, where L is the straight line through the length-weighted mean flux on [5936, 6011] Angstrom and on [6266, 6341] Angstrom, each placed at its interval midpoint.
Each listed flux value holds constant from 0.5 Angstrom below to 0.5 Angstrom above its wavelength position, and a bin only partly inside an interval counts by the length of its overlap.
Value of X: 0.101 mag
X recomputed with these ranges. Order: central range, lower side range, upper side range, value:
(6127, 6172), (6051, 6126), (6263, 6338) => 0.05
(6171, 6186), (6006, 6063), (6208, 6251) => -0.06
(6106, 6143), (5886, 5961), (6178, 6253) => -0.06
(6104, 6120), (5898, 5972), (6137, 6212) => -0.06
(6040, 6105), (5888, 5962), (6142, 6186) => -0.08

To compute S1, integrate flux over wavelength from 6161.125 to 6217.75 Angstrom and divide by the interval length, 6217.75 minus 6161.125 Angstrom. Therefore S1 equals 11.9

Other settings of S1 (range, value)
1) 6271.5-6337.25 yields 12.4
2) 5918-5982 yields 12.5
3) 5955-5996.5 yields 12.4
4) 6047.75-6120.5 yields 12.7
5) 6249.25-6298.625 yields 12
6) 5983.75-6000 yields 12.4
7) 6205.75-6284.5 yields 11.8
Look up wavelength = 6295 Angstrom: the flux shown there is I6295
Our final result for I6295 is 12.53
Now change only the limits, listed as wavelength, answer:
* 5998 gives 12.03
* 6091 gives 11.9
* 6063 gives 12.53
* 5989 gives 12.55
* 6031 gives 13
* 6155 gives 11.74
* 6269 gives 12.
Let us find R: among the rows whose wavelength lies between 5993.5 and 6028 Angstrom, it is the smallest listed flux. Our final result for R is 11.2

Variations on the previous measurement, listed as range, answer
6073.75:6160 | 8.373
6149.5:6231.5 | 6.088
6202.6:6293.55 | 9.067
